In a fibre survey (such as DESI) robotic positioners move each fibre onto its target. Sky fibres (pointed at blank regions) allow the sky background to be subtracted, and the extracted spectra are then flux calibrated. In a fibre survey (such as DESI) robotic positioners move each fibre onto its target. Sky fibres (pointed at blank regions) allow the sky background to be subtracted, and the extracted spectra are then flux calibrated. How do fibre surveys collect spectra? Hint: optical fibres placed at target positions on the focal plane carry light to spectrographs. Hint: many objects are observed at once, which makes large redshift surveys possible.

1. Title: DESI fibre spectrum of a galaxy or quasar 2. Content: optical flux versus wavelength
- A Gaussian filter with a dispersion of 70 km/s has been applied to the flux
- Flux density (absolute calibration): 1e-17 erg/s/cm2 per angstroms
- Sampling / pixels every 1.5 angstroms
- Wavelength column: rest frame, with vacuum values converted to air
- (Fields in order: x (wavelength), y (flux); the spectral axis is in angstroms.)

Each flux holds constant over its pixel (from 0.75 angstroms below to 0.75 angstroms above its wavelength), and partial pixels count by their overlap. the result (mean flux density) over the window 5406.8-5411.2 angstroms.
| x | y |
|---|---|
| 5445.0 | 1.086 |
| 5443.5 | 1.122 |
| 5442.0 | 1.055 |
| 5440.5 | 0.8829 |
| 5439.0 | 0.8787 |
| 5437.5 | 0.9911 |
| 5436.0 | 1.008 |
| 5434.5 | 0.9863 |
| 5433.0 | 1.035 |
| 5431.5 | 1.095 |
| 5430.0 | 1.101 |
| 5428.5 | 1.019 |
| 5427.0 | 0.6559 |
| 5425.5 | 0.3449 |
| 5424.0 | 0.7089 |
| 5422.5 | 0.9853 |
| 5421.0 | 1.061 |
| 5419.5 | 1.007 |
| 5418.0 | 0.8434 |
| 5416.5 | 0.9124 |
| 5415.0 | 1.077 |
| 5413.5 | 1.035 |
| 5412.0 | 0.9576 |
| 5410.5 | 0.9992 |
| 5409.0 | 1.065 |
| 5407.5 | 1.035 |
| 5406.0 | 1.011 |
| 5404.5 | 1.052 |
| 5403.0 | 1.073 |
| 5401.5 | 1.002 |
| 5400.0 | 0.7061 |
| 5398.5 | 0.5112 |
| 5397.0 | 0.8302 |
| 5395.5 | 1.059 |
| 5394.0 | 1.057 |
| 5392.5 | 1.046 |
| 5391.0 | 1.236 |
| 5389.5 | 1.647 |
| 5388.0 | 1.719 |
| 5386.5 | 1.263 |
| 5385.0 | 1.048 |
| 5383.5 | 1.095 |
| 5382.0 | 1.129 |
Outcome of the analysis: 1.03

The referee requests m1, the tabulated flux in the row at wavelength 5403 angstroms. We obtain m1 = 1.073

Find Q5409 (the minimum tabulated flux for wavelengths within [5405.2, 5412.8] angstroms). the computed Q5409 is 0.9576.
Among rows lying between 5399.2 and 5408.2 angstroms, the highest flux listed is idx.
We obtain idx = 1.073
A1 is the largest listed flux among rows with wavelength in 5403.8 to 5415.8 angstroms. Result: 1.077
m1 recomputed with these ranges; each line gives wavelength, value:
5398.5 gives 0.5112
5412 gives 0.9576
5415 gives 1.077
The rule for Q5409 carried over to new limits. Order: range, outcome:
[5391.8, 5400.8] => 0.5112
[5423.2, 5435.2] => 0.3449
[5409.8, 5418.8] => 0.8434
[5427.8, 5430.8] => 1.019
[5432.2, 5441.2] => 0.8787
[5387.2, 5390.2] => 1.647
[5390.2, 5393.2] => 1.046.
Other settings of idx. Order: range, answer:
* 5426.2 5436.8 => 1.101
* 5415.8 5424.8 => 1.061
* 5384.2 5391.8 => 1.719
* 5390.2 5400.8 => 1.236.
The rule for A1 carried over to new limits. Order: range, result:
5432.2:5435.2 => 1.035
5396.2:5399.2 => 0.8302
